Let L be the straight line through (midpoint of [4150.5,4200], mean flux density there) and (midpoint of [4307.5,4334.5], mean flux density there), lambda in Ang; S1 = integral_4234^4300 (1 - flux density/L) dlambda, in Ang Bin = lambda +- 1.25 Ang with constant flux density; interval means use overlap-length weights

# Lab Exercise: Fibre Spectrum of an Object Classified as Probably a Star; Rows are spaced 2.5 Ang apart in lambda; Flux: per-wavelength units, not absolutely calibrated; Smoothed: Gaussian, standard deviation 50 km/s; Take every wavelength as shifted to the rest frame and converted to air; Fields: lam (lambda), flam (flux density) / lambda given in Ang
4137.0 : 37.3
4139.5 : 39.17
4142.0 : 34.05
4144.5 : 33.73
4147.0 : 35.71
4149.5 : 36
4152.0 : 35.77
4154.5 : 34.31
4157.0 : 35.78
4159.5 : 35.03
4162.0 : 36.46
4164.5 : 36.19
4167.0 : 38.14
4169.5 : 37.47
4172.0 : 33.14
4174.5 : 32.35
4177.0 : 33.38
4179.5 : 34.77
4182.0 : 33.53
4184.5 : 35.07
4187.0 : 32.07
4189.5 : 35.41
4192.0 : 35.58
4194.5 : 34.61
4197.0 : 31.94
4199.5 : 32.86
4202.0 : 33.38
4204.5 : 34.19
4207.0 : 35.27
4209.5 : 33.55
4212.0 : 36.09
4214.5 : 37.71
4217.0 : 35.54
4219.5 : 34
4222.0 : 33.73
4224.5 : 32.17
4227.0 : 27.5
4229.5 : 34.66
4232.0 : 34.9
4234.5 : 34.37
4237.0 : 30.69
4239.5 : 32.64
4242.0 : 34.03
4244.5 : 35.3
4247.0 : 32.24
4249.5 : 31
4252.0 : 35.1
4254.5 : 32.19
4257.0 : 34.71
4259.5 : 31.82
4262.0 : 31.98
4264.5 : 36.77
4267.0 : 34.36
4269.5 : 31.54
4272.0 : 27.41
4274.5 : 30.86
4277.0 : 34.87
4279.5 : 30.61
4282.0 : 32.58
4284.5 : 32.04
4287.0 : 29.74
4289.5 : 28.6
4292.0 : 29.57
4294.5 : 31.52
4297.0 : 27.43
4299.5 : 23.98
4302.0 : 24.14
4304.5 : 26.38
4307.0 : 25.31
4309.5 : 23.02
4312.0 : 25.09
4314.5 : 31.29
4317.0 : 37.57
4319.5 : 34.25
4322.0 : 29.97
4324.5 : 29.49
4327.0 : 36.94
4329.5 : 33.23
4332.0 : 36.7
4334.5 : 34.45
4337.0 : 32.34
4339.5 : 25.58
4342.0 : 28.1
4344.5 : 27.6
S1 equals 2.0 Ang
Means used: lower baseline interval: 34.7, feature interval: 31.8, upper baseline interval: 31.7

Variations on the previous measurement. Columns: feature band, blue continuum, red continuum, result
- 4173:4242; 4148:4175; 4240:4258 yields 1.4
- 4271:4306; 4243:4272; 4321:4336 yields 4.2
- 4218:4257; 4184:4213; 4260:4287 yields 0.1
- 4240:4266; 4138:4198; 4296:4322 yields -2.3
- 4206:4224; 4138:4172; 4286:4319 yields -1.3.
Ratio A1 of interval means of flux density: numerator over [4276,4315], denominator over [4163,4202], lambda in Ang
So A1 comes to 0.83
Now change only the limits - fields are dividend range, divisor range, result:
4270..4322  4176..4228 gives 0.86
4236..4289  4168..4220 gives 0.94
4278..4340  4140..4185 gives 0.86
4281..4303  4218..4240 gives 0.88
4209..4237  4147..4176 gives 0.95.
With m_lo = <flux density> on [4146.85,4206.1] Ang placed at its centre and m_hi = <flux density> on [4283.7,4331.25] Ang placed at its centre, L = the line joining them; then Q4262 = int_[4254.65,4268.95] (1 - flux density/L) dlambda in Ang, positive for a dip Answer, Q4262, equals -1.1 Ang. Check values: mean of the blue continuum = 34.7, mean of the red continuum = 29.5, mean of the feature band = 33.7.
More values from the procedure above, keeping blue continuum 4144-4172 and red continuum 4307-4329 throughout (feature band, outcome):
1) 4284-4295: 0.5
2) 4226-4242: 0.3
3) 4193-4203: 0.4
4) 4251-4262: -0.2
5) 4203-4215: -0.3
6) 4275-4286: -0.2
